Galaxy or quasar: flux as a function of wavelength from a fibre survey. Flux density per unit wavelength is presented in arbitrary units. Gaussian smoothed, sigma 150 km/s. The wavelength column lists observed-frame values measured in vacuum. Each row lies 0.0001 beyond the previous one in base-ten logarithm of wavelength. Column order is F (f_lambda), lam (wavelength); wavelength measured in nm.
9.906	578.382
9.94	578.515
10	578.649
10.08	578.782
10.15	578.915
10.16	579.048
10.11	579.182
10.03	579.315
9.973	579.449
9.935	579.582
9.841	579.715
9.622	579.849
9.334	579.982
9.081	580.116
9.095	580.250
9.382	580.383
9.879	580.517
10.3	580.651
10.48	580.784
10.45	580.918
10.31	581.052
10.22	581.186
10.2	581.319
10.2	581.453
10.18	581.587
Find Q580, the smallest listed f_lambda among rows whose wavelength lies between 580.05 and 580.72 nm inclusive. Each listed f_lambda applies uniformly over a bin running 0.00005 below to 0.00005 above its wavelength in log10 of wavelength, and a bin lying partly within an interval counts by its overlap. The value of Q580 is 9.081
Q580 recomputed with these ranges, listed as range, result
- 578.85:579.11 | 10.15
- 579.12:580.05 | 9.334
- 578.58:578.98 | 10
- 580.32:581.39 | 9.382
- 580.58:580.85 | 10.3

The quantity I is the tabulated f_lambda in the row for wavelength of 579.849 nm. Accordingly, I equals 9.622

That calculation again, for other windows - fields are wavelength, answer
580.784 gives 10.48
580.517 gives 9.879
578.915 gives 10.15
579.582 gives 9.935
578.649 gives 10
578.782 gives 10.08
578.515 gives 9.94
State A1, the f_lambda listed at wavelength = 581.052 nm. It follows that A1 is 10.31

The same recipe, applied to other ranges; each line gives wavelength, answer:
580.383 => 9.382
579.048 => 10.16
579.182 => 10.11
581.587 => 10.18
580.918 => 10.45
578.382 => 9.906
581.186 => 10.22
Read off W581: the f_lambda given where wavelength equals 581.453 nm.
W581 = 10.2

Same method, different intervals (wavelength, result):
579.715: 9.841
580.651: 10.3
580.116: 9.081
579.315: 10.03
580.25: 9.095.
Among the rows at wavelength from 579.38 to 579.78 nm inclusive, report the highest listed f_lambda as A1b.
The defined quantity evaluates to 9.973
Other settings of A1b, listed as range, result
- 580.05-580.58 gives 9.879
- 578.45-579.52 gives 10.16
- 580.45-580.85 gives 10.48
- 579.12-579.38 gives 10.11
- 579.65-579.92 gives 9.841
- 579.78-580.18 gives 9.622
